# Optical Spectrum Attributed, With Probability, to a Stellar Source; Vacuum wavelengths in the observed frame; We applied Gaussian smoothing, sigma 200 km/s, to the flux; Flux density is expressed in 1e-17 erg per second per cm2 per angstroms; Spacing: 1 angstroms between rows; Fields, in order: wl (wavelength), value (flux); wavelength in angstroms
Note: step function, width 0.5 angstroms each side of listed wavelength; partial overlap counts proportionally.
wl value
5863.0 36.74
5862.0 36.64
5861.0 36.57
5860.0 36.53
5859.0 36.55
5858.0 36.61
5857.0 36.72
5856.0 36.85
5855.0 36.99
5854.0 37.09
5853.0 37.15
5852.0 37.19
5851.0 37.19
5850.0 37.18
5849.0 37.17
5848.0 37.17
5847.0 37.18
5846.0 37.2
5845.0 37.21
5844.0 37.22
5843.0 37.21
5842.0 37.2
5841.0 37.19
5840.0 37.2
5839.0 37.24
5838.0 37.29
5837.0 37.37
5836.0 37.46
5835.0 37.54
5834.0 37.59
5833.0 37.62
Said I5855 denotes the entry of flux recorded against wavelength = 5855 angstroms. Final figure 36.99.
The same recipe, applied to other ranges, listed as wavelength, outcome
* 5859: 36.55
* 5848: 37.17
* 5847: 37.18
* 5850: 37.18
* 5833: 37.62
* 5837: 37.37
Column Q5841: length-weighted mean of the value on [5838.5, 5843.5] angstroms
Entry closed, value 37.2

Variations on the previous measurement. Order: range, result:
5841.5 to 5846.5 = 37.2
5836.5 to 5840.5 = 37.3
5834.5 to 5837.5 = 37.5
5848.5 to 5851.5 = 37.2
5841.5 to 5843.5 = 37.2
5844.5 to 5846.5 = 37.2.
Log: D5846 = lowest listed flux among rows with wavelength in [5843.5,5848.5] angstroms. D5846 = 37.17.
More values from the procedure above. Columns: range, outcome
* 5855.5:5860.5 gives 36.53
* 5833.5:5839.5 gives 37.24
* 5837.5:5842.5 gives 37.19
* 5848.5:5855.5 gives 36.99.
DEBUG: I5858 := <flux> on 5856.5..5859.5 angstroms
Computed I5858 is 36.6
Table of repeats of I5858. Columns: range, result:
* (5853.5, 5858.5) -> 36.9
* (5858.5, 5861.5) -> 36.6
